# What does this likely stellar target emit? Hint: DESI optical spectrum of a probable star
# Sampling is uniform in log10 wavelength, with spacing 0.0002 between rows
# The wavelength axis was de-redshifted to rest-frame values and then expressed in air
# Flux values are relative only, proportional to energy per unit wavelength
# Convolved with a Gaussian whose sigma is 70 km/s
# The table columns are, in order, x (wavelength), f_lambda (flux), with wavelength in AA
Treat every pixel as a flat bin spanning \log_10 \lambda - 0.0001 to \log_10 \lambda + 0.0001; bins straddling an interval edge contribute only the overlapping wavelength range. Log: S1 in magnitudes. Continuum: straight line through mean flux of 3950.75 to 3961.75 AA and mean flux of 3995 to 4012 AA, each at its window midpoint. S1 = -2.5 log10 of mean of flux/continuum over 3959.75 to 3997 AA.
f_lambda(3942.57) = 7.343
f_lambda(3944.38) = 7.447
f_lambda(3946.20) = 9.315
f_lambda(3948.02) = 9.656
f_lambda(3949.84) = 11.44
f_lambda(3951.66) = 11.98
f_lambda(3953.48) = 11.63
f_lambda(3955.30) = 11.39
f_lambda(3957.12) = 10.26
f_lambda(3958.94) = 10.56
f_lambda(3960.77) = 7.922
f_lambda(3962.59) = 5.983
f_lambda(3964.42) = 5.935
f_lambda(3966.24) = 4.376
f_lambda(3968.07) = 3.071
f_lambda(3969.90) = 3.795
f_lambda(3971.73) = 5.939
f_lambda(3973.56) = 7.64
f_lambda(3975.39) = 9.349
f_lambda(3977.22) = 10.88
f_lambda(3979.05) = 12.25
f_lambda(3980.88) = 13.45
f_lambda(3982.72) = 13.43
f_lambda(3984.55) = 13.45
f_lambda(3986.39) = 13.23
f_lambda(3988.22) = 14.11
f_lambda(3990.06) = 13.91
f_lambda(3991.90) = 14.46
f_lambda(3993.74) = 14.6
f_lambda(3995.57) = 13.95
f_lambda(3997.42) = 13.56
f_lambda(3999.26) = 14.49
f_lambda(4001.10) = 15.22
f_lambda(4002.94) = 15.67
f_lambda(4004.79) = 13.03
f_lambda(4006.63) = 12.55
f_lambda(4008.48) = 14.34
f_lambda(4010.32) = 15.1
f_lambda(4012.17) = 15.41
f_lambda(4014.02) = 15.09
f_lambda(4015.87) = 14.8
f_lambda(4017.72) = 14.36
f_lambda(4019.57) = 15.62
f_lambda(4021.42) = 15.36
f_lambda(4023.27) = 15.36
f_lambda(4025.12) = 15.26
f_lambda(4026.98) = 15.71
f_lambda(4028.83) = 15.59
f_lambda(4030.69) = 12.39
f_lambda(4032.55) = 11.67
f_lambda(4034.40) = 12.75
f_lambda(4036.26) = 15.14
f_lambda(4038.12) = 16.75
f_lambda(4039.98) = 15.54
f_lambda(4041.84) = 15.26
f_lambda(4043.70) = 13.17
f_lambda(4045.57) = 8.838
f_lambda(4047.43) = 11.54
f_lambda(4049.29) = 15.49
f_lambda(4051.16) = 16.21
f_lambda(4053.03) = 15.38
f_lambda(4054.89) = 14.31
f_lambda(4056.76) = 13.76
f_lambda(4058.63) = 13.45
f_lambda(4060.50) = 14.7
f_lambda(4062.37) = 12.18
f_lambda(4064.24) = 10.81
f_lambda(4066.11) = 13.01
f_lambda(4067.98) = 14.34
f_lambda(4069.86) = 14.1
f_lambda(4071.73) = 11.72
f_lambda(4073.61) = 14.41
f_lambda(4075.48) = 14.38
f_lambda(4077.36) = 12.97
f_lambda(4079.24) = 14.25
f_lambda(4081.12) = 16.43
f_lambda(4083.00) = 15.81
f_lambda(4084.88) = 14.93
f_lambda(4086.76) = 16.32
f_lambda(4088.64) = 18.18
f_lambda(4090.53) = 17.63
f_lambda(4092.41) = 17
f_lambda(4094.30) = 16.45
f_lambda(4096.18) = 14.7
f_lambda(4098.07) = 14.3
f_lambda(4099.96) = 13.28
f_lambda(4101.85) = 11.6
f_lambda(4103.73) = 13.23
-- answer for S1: 0.23 mag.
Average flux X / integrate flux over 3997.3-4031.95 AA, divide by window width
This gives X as 14.7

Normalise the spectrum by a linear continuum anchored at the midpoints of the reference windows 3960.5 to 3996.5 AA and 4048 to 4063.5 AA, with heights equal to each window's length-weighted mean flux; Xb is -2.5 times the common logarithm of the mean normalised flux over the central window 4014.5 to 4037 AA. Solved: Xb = -0.15 mag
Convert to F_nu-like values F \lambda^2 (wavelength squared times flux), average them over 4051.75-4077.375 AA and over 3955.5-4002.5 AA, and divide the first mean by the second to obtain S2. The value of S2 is 1.32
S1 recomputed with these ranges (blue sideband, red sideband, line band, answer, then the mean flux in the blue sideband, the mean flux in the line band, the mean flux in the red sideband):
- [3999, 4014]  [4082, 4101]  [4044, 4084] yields 0.127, 14.5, 13.7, 15.8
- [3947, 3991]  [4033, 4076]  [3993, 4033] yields -0.224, 9.82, 14.5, 13.8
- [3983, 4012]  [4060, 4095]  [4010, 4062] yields 0.001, 14.1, 14.4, 14.7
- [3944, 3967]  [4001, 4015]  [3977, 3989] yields -0.098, 9.13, 13.1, 14.5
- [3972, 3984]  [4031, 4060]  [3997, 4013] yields -0.185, 11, 14.4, 13.9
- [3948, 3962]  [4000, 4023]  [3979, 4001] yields -0.057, 10.6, 13.9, 14.7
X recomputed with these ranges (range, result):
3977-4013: 13.9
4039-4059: 13.9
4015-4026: 15.1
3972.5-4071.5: 13.8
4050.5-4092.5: 14.6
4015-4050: 14.2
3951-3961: 10.8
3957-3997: 10.2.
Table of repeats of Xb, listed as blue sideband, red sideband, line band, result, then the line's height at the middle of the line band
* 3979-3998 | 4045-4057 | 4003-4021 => -0.06 mag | 13.8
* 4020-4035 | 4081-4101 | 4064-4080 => 0.15 mag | 15.4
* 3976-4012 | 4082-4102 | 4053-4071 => 0.12 mag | 15.1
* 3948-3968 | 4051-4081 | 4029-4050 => -0.08 mag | 12.6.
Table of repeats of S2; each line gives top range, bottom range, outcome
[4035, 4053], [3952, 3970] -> 1.91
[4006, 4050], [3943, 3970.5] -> 1.78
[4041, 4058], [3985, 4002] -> 1.00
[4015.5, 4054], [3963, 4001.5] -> 1.35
